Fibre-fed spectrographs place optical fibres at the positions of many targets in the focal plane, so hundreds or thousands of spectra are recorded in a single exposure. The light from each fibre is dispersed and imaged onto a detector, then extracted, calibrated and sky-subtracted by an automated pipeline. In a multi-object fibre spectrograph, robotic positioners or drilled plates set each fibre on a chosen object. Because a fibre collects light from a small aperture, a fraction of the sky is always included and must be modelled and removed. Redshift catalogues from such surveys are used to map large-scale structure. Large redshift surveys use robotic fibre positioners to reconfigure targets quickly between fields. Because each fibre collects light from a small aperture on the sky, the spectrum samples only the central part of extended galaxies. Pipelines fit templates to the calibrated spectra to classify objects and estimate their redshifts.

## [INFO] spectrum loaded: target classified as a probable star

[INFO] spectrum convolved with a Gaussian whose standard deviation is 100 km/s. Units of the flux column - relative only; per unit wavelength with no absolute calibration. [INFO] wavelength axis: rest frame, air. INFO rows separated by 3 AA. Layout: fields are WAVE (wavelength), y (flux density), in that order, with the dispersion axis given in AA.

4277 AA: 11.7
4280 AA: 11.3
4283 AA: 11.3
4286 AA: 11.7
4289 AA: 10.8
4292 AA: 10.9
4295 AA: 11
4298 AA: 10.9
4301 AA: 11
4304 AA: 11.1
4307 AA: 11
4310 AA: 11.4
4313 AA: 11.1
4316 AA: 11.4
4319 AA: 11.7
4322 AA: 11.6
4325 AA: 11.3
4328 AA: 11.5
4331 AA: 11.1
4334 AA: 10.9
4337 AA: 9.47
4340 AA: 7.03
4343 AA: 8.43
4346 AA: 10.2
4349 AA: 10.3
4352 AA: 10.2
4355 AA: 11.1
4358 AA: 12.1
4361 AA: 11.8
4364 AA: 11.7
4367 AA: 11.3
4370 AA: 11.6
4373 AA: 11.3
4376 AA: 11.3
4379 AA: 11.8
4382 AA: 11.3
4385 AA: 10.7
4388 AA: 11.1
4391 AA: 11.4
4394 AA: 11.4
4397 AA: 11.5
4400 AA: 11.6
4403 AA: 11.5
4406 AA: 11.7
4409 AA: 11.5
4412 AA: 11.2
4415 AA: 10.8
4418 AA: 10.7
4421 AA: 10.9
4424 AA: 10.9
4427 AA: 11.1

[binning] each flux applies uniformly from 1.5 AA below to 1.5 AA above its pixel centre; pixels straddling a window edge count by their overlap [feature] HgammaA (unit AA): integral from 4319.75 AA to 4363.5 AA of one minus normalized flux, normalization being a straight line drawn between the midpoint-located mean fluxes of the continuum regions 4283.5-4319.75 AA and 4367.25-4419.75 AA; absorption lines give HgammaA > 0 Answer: 2.6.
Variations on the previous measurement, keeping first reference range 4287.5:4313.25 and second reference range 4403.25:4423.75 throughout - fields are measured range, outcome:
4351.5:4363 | -0.35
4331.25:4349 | 2.62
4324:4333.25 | -0.18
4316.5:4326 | -0.42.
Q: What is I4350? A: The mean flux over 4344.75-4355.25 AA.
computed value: 10.4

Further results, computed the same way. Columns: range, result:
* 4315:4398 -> 10.9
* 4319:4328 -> 11.5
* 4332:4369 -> 10.4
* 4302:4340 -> 11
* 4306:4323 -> 11.4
